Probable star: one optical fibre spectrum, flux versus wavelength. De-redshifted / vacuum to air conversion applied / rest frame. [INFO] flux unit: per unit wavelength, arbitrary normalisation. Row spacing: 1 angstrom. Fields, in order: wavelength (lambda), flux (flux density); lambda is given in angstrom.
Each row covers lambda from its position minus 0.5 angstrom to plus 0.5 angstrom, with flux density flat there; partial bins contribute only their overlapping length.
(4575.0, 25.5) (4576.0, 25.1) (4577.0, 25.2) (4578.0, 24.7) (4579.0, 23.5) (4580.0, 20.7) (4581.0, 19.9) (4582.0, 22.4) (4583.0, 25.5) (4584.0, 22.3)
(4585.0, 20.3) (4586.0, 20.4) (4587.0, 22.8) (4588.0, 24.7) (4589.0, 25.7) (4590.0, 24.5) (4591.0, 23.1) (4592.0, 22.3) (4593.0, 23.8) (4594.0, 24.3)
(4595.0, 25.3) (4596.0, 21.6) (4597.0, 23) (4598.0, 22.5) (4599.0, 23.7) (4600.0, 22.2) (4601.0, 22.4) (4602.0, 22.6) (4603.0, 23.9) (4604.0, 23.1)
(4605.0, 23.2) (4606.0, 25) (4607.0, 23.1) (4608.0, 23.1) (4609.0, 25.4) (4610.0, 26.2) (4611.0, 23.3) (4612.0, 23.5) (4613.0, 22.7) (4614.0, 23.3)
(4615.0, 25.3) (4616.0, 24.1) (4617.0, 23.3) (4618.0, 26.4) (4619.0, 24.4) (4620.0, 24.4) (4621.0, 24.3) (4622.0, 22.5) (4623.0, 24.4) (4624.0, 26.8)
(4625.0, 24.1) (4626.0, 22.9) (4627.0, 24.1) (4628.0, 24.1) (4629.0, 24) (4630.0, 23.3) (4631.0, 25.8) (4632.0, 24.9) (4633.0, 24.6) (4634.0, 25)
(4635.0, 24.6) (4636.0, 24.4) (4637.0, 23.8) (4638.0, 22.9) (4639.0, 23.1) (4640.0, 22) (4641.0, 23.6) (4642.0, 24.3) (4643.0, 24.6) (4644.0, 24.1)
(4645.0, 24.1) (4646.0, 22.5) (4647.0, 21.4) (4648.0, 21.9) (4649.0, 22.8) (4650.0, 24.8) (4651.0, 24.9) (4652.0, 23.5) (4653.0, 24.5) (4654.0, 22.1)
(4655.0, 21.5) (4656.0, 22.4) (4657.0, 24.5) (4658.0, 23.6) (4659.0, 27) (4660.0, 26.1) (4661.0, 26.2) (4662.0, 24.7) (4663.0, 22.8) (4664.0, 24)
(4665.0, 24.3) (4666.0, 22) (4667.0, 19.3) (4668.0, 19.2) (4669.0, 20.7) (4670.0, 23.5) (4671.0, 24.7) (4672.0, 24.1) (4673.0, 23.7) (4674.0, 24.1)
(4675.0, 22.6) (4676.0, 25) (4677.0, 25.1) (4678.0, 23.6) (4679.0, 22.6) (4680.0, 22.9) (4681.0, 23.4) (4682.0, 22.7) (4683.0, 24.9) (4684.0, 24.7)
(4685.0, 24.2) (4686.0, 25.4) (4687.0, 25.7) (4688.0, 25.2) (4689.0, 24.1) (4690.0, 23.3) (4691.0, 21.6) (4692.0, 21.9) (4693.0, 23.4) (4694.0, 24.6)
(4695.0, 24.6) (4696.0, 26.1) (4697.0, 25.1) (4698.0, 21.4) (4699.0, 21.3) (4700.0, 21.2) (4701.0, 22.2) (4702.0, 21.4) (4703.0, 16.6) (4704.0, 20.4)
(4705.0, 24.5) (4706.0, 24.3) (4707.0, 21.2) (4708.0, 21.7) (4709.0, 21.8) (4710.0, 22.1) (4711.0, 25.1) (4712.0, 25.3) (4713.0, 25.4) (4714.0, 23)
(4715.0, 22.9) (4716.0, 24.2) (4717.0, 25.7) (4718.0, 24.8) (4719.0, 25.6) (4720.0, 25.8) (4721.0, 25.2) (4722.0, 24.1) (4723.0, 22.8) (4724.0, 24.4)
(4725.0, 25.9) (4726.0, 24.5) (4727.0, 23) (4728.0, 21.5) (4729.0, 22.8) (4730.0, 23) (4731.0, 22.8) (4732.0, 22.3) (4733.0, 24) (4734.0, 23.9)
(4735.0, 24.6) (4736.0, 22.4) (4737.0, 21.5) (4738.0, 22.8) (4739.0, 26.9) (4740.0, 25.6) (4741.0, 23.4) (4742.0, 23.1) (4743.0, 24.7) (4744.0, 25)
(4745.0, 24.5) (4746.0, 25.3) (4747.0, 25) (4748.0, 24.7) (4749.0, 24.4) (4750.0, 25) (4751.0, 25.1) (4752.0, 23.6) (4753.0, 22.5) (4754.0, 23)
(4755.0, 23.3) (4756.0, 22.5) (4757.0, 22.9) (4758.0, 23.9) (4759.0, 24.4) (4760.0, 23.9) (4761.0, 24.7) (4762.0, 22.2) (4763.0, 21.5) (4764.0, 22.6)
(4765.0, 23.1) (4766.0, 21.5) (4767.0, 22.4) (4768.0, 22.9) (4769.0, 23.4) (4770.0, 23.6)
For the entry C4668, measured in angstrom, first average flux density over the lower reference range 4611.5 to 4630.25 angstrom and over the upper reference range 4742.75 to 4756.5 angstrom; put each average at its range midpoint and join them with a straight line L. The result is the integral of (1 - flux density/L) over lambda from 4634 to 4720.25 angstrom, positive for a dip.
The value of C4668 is 2.4 angstrom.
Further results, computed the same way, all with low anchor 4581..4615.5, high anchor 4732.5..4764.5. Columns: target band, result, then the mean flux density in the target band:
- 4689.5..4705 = 0.8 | 22.4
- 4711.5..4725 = -0.5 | 24.6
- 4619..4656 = -0.5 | 23.8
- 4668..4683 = 0.1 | 23.4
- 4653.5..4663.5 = -0.2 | 24.1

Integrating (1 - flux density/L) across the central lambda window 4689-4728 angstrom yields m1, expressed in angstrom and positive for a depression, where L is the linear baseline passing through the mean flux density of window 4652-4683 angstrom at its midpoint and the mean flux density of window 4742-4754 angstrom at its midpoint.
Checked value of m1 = 0.94 angstrom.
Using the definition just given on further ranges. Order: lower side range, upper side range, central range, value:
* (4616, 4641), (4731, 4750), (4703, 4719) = 0.5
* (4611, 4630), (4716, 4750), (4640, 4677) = 1.0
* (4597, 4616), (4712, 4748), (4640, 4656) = 0.3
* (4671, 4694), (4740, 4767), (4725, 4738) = 0.3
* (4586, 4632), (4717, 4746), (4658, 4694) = 0.4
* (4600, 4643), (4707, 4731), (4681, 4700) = 0.1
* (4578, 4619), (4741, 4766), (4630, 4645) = -0.4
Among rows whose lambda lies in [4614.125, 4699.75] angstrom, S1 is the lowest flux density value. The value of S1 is 19.2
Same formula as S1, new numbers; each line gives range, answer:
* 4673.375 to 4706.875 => 16.6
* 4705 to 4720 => 21.2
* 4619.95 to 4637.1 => 22.5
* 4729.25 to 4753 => 21.5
